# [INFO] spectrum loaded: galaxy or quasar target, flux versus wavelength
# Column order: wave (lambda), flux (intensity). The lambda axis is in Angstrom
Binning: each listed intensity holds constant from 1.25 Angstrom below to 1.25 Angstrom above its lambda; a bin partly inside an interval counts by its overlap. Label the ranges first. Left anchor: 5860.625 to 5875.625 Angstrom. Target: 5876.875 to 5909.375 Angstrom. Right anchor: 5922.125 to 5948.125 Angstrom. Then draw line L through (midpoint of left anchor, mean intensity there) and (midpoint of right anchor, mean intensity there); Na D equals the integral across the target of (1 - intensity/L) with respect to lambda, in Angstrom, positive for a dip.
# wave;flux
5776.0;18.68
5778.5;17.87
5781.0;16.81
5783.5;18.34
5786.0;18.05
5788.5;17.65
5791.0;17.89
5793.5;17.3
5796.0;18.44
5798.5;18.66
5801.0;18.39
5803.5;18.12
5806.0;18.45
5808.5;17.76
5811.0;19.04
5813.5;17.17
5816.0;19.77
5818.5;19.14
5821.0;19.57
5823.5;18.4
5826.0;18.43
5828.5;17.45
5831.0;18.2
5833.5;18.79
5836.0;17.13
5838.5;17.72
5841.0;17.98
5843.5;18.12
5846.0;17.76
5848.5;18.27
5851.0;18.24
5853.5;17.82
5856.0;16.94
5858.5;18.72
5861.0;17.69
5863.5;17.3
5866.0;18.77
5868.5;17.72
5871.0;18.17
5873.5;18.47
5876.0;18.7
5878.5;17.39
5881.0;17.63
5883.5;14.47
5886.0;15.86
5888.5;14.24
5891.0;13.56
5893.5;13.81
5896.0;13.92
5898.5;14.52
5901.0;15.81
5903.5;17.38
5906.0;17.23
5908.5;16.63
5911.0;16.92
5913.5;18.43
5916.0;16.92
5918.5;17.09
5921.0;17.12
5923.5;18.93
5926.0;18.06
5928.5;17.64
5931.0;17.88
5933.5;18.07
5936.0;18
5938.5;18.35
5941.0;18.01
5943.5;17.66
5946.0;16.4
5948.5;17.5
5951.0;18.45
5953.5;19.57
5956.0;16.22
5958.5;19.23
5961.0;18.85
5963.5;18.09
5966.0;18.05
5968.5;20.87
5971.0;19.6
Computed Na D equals 4.3 Angstrom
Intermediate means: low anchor 18.1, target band 15.6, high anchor 17.9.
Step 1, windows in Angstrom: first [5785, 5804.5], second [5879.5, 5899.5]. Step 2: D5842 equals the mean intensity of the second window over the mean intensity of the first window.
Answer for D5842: 0.82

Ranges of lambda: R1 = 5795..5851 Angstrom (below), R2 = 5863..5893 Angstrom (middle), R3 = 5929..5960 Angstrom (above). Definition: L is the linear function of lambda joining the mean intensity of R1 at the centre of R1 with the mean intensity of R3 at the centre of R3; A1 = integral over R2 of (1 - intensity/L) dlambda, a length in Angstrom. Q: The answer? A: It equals 2.27 Angstrom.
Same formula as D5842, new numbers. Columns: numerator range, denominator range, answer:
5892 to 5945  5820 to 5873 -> 0.94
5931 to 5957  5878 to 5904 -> 1.17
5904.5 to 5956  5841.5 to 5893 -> 1.03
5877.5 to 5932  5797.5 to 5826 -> 0.88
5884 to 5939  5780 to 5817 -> 0.92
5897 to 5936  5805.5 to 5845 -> 0.94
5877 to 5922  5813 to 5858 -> 0.88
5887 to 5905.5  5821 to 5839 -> 0.82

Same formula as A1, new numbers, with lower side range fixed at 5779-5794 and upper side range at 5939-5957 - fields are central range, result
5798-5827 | -1.42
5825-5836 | -0.23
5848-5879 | -0.54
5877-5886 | 0.64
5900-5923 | 0.77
